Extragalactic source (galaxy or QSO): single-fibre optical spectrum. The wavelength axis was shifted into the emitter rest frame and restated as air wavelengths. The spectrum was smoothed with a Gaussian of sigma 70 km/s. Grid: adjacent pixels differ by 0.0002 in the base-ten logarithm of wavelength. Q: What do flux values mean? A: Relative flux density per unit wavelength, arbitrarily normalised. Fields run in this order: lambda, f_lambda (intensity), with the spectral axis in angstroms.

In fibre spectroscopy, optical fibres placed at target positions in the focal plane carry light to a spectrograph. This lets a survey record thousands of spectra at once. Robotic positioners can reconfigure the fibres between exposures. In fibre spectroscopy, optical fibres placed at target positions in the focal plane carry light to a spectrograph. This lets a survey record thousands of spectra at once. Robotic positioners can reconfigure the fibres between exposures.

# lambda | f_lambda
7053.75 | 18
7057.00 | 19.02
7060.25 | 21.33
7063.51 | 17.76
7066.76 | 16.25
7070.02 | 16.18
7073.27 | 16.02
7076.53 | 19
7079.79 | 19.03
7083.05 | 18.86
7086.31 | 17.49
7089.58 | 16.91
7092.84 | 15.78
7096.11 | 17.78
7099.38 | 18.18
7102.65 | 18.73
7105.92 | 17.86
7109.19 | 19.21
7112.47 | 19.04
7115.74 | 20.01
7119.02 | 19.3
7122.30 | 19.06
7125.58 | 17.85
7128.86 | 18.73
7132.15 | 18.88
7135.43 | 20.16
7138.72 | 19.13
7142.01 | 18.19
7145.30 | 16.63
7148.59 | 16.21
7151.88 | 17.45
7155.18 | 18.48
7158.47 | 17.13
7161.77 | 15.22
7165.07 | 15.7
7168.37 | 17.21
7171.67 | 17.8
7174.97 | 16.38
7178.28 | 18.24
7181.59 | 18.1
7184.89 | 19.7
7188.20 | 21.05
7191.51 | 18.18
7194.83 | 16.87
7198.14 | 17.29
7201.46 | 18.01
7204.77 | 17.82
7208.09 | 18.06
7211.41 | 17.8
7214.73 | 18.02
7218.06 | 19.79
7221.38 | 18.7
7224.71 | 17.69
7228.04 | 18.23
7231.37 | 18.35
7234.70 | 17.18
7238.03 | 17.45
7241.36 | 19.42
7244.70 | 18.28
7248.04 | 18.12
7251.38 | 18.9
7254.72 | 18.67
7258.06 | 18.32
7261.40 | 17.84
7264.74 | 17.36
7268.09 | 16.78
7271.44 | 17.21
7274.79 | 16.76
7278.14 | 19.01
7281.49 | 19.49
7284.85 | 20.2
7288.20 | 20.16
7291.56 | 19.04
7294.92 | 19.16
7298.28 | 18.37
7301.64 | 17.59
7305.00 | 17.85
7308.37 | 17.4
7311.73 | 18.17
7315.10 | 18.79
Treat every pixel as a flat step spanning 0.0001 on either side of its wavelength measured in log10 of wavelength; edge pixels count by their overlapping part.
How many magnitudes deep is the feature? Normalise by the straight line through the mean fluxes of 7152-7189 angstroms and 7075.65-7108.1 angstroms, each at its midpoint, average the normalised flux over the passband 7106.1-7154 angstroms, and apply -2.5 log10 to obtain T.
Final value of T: -0.04 mag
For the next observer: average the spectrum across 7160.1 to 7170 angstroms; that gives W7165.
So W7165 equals 16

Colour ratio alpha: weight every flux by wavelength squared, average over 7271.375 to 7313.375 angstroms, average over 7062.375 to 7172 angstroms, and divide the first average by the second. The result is 1.09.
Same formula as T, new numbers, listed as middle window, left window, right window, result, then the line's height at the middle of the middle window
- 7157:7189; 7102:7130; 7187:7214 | 0.05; 18.3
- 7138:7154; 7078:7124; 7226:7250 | 0.05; 18.3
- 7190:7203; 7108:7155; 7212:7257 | 0.05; 18.4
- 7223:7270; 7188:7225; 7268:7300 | 0.02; 18.5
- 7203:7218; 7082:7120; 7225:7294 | 0.01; 18.3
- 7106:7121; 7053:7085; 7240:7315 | -0.06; 18.2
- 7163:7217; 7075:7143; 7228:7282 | 0.02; 18.3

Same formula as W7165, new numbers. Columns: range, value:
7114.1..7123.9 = 19.5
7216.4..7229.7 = 18.6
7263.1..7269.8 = 17.1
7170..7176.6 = 17.1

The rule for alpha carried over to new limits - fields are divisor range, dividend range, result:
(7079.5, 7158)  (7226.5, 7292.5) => 1.04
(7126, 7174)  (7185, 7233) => 1.06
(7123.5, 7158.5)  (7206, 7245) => 1.03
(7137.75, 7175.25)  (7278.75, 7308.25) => 1.15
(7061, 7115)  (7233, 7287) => 1.07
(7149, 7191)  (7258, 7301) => 1.07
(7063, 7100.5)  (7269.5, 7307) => 1.13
